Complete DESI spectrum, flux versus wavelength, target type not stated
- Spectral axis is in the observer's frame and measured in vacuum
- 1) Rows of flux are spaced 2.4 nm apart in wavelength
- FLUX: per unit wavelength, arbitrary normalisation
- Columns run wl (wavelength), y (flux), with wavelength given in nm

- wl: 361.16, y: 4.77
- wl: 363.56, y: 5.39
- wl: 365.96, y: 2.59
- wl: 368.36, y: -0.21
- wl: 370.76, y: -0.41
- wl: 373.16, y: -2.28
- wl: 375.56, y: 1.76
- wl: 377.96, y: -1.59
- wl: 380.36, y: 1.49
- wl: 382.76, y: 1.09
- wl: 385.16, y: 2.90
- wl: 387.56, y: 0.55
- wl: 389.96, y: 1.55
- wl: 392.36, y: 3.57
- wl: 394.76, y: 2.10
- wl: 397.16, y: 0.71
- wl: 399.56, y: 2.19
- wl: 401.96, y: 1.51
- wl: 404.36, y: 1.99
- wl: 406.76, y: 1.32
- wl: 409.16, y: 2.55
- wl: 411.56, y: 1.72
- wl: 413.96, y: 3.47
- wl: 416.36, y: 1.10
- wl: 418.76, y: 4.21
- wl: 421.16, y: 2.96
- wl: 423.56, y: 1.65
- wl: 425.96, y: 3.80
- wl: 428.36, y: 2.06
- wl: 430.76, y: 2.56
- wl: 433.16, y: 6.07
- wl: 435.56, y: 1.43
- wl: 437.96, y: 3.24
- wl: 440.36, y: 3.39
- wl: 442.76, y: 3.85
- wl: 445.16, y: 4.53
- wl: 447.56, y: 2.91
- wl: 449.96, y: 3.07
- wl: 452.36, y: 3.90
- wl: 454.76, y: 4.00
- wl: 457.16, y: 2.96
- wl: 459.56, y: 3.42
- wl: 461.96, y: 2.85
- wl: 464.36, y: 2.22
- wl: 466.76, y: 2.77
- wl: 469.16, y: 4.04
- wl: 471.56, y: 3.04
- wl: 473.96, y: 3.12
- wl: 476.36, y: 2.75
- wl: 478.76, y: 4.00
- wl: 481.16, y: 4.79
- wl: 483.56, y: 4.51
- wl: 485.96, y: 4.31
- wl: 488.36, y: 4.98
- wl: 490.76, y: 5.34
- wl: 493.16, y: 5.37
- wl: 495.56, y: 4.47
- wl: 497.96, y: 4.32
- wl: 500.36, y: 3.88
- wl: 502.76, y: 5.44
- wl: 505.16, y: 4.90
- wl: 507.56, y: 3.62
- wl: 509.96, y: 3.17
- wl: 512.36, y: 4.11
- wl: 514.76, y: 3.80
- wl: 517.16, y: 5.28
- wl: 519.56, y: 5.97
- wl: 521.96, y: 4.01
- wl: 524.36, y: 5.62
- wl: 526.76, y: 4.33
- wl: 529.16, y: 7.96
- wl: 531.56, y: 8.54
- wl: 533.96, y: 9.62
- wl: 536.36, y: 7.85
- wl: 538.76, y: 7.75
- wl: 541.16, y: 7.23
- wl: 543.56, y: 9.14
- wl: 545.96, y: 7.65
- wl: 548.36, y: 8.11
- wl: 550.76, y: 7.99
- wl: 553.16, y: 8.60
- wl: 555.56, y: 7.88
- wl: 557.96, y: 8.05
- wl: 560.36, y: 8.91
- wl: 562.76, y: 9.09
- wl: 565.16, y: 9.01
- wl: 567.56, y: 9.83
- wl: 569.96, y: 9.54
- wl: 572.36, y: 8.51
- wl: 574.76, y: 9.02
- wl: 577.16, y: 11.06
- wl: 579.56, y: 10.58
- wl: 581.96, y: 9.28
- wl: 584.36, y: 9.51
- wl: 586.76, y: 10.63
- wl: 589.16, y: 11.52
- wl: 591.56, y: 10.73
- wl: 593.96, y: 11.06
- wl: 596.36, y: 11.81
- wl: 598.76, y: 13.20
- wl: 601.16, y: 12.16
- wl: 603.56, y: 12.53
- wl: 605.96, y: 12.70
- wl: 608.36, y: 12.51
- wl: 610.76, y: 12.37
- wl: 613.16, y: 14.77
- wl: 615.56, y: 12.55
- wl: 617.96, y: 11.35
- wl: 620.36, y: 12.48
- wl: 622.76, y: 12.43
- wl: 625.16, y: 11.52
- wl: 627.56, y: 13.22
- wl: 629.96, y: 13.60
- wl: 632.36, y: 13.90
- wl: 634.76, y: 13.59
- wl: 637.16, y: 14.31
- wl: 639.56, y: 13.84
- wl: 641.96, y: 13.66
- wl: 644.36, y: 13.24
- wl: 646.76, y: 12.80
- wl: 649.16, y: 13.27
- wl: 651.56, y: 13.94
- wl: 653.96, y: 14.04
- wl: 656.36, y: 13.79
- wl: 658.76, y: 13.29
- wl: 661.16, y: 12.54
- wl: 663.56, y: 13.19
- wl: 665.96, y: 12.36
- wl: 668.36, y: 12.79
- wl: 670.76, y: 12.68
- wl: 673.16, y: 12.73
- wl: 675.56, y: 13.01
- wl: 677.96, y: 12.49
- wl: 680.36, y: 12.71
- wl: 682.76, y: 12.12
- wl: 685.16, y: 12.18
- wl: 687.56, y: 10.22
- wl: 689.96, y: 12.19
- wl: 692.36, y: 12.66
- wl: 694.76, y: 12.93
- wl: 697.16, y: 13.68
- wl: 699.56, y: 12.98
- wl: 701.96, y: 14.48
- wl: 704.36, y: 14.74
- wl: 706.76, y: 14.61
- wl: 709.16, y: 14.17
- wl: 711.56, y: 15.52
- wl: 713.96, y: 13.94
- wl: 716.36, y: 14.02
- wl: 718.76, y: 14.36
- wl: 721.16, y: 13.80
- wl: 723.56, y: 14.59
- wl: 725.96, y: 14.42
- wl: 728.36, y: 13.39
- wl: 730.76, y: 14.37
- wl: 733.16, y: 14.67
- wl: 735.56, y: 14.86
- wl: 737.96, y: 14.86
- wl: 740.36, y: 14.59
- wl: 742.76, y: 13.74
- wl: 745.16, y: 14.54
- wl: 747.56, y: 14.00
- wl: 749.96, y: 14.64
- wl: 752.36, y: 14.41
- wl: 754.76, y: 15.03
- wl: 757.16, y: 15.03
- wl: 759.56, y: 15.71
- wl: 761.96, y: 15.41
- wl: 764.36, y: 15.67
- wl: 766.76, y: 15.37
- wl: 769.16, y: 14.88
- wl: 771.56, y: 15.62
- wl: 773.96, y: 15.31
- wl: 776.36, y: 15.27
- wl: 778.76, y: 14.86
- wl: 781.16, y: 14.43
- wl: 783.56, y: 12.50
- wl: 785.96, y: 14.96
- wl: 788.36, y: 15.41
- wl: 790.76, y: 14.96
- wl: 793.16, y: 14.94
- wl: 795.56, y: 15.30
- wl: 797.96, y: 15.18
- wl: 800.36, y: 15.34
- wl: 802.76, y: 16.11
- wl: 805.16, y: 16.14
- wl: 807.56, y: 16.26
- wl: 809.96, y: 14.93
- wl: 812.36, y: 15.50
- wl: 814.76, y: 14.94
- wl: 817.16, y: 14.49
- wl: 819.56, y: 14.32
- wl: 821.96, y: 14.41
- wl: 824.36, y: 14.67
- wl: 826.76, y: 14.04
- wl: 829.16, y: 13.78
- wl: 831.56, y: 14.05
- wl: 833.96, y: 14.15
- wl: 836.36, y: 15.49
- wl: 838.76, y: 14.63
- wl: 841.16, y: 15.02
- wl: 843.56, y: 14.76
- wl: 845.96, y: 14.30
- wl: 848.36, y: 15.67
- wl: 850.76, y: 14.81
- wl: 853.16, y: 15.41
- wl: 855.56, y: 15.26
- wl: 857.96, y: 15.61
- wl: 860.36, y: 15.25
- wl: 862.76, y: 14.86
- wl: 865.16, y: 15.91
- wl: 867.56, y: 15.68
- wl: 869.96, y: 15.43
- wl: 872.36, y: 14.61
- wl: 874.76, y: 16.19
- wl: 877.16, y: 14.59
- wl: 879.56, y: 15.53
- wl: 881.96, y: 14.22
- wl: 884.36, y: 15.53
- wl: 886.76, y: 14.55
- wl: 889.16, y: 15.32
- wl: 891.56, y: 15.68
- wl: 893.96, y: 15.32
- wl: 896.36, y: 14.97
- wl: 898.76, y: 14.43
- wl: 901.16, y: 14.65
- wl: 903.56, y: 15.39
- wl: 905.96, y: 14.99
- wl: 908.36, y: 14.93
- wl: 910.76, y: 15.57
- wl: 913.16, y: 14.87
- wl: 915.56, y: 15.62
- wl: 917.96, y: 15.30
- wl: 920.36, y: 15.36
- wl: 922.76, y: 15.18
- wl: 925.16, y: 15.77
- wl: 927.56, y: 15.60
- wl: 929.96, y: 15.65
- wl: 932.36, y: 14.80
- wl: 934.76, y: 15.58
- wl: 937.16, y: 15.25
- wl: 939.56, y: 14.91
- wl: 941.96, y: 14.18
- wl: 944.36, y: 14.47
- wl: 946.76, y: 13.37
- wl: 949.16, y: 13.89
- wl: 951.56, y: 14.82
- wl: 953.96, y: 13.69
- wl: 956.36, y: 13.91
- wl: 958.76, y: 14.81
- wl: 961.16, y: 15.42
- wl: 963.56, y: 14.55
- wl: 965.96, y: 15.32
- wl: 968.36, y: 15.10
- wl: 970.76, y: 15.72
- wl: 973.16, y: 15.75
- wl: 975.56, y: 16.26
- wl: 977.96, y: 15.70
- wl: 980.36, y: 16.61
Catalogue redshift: 0.328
